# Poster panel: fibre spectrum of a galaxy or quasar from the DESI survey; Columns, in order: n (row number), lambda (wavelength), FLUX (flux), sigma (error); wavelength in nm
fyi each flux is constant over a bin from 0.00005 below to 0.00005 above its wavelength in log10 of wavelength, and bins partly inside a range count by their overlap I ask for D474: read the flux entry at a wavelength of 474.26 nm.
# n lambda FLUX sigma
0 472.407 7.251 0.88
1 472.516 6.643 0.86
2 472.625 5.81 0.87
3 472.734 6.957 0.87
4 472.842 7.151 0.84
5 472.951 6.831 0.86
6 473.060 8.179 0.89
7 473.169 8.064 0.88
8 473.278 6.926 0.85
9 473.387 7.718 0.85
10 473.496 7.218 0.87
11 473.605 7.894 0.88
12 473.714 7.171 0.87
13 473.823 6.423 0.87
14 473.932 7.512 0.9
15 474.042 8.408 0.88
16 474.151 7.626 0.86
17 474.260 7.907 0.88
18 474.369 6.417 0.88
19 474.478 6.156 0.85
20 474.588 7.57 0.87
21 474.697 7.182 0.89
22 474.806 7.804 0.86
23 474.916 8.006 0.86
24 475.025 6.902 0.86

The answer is 7.907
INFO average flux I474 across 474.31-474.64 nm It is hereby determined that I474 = 6.72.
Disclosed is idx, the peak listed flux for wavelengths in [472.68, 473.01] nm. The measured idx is 7.151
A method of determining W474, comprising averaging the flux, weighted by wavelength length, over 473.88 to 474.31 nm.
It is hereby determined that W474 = 7.86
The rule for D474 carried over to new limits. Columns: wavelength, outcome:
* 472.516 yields 6.643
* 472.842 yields 7.151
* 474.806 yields 7.804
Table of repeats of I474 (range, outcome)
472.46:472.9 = 6.65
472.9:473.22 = 7.69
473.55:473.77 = 7.53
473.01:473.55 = 7.62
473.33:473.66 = 7.61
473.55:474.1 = 7.48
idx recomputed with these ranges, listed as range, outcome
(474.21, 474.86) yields 7.907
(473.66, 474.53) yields 8.408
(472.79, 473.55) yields 8.179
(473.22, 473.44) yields 7.718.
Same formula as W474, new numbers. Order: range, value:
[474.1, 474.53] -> 7.04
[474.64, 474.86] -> 7.51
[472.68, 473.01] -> 7.01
